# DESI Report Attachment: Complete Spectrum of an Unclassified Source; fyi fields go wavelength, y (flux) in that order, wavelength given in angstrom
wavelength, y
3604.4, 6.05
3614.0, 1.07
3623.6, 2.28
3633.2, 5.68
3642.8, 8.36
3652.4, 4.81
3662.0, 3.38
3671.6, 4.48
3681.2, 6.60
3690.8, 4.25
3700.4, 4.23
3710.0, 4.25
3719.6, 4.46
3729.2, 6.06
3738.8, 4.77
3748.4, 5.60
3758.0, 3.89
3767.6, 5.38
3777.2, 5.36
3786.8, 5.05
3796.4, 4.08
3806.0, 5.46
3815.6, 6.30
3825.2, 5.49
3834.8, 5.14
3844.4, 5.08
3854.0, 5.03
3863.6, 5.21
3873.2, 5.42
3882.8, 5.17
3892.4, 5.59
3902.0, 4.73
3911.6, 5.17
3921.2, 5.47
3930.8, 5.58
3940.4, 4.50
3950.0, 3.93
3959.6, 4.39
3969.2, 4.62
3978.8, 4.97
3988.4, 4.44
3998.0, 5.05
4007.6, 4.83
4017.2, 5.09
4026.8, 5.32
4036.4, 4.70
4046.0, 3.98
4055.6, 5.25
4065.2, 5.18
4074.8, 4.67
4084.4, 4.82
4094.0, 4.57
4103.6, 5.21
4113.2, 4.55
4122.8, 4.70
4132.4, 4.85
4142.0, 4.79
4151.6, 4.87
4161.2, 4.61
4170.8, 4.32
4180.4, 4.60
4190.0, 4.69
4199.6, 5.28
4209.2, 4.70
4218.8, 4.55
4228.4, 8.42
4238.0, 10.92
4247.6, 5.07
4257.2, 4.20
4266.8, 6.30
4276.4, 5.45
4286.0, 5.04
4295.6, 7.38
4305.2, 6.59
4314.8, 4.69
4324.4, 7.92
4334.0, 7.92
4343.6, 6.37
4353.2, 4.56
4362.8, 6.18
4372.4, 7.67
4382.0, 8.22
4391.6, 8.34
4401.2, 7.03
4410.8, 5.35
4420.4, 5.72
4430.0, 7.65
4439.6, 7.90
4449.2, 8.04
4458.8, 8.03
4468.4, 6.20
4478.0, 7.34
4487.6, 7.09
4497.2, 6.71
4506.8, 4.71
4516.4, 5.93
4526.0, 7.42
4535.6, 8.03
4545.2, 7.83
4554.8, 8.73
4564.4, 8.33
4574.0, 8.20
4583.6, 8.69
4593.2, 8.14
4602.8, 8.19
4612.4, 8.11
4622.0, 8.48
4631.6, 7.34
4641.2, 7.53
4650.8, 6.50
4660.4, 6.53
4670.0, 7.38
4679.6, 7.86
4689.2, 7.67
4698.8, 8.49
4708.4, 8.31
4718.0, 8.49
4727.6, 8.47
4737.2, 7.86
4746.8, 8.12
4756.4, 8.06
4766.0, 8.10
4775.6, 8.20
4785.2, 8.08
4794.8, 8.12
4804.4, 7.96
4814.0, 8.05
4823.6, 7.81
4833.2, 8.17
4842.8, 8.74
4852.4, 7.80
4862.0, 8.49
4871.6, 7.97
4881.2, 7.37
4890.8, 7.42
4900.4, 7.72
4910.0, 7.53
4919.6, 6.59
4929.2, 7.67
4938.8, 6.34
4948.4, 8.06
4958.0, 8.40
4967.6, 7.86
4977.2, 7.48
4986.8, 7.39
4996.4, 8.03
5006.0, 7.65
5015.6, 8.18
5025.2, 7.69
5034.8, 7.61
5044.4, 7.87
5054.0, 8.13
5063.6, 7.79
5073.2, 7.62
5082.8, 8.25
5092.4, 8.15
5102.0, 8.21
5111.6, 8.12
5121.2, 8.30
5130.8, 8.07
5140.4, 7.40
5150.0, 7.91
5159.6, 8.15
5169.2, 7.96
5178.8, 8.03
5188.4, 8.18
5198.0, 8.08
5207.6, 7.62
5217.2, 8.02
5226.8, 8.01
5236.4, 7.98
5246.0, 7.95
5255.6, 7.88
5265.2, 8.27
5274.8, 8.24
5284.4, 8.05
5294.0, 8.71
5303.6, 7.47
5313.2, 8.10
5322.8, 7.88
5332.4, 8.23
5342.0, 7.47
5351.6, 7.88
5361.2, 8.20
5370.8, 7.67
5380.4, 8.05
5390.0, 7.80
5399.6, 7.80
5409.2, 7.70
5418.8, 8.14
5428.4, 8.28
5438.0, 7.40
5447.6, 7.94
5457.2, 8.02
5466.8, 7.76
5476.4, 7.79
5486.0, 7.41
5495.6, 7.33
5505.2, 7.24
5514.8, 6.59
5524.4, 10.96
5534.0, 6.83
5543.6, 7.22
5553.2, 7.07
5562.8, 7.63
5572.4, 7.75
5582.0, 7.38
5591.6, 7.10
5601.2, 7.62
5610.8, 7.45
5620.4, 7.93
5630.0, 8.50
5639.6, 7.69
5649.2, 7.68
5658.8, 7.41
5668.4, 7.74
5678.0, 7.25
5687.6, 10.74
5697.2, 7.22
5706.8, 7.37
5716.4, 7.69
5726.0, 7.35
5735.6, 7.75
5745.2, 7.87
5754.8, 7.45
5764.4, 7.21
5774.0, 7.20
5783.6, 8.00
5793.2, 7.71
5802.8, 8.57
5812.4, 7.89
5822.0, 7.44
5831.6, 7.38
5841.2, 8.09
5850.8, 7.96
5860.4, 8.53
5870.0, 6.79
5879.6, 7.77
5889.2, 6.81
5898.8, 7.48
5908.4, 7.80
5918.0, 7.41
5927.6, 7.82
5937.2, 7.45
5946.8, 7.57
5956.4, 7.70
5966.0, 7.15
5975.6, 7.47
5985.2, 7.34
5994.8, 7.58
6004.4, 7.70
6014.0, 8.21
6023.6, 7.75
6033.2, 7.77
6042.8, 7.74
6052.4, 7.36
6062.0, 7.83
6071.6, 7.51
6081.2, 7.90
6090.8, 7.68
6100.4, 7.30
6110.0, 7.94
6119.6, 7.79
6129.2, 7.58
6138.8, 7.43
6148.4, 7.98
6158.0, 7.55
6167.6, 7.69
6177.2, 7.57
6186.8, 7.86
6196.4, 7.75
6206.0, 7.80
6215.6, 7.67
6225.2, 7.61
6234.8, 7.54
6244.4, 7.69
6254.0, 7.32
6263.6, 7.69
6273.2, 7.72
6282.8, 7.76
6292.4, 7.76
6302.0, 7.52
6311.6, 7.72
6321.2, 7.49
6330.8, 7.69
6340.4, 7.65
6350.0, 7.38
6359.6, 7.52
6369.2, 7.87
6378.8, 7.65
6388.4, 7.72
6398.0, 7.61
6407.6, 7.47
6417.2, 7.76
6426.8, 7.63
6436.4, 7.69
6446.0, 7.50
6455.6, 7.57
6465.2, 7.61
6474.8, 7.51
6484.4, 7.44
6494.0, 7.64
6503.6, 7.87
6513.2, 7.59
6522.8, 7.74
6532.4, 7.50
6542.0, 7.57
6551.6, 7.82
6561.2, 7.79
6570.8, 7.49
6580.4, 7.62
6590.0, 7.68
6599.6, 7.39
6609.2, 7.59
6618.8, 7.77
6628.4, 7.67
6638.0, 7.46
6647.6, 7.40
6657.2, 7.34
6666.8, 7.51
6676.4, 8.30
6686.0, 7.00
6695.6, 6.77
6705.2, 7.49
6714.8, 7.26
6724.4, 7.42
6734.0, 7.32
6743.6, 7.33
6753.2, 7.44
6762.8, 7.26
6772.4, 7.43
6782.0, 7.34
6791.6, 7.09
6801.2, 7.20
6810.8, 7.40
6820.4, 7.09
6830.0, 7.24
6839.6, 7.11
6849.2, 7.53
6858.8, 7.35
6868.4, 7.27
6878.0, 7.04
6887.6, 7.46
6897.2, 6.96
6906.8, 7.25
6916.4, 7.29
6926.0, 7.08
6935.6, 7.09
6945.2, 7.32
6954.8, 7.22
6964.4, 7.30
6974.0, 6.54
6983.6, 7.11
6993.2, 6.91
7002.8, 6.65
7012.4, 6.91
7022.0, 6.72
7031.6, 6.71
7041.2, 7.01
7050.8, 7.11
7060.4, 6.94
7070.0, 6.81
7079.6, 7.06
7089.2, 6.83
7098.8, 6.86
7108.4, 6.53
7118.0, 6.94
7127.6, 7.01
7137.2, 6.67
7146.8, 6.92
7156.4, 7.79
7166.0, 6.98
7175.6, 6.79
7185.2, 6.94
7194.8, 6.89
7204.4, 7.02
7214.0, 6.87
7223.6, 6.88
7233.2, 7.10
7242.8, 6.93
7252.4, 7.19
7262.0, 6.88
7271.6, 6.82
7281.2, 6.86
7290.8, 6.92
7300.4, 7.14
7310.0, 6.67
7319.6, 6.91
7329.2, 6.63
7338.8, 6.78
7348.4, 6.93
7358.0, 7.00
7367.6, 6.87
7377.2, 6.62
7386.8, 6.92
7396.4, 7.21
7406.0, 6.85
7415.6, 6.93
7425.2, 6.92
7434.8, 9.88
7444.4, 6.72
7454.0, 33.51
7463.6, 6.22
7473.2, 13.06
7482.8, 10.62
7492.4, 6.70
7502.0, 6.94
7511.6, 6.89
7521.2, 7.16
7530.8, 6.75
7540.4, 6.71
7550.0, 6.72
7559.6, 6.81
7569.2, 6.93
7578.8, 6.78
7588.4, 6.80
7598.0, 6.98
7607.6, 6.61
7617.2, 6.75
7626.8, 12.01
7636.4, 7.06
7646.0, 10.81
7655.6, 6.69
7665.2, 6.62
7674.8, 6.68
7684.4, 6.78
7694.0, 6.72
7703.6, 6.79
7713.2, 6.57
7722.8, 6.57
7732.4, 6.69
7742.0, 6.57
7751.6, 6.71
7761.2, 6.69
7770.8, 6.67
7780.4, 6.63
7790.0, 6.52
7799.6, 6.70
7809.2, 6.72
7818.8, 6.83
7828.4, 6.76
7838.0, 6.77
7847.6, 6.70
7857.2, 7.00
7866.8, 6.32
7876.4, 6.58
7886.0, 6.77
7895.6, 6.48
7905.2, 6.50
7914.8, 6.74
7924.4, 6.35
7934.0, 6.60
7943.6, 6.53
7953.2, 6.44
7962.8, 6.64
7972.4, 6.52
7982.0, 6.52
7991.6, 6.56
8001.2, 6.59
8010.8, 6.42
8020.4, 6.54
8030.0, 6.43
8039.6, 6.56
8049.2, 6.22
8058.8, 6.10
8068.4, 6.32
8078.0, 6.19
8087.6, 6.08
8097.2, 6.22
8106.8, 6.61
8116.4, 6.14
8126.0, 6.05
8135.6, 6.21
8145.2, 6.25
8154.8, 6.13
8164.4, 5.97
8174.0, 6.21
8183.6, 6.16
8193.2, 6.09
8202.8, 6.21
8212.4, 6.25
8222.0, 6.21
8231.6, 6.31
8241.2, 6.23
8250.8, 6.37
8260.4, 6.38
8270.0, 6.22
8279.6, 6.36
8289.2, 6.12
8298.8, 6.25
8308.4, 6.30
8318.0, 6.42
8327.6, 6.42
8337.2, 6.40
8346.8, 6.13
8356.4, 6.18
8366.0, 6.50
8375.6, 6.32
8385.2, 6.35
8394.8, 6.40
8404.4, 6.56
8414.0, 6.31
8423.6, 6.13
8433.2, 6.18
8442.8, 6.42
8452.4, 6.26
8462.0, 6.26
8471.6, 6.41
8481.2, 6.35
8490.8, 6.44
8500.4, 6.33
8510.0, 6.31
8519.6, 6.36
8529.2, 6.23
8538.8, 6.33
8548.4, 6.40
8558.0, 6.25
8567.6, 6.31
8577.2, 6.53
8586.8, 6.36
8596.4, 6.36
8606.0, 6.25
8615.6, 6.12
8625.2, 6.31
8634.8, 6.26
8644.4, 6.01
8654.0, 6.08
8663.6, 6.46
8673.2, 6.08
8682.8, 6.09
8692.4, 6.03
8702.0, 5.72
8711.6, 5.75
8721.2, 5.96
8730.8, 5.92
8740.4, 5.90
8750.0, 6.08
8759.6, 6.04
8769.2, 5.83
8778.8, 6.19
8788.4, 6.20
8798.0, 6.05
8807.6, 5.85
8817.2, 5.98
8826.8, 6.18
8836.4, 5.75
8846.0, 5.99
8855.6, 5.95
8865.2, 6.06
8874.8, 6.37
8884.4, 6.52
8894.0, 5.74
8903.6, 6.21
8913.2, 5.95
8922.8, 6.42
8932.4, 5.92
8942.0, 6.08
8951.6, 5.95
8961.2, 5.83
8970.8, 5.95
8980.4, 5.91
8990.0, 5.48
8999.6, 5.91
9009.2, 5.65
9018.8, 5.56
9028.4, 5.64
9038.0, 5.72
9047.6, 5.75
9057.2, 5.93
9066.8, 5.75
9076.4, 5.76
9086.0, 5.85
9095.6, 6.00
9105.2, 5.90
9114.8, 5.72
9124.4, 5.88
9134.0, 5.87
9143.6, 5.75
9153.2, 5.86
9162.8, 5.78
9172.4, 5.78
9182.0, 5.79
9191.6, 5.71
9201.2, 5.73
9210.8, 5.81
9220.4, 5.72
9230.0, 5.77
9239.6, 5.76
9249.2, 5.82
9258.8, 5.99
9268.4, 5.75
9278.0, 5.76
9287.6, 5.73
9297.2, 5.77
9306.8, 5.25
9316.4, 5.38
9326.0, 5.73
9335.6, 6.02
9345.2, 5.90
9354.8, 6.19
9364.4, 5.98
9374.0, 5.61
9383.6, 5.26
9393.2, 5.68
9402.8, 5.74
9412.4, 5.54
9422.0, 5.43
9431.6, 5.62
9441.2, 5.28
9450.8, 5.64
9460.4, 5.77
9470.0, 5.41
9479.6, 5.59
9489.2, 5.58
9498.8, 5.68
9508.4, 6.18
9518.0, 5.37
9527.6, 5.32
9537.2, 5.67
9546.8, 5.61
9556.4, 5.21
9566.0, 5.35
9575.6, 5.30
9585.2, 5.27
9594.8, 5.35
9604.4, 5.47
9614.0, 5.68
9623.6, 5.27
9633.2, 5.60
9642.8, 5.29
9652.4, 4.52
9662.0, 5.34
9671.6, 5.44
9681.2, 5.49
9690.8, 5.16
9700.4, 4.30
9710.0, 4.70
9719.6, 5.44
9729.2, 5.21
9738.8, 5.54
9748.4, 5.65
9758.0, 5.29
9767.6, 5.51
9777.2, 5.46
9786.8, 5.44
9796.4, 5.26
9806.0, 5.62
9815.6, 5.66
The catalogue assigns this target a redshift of 0.14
